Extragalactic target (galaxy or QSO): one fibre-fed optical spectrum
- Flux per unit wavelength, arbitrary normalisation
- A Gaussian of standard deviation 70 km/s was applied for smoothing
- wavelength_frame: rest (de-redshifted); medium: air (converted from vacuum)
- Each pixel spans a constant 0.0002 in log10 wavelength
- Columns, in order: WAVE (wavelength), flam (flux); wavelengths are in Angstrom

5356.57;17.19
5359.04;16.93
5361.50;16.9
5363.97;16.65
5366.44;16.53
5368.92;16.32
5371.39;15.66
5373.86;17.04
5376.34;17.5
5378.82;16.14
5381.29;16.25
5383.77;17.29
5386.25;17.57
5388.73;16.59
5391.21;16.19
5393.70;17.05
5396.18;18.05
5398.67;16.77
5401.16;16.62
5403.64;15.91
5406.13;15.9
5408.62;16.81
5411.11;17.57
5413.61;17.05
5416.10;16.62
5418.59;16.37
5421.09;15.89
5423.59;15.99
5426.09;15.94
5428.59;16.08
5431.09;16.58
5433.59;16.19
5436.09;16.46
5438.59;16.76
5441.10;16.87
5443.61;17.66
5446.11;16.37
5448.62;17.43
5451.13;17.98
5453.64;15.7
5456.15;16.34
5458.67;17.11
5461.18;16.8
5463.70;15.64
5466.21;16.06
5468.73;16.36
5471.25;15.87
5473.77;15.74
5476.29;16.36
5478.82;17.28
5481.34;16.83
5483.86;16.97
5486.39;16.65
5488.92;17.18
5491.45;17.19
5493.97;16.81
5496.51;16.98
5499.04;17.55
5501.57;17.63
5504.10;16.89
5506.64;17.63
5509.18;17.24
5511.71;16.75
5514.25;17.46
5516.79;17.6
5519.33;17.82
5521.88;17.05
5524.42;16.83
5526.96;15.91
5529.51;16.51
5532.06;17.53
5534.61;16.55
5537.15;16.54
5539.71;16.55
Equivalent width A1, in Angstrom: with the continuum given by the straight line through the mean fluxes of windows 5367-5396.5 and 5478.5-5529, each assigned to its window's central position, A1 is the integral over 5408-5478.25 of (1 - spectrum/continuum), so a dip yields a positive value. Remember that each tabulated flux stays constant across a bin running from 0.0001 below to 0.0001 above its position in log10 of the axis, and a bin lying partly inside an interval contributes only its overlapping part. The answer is 1.7 Angstrom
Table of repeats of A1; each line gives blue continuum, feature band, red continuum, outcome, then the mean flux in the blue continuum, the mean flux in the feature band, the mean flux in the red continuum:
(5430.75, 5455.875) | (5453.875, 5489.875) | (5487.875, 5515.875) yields 1.1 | 16.8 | 16.5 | 17.2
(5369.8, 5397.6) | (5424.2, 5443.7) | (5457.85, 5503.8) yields 0.3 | 16.8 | 16.5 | 16.7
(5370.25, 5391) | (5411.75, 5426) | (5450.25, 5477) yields 0.1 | 16.7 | 16.4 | 16.3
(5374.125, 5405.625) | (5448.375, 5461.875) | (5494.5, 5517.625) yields 0.2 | 16.8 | 16.9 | 17.3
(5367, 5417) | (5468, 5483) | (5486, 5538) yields 0.5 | 16.7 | 16.4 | 17.1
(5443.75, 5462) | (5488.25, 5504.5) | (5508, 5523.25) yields 0.0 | 16.9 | 17.2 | 17.3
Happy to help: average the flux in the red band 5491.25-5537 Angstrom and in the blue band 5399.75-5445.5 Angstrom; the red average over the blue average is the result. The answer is 1.04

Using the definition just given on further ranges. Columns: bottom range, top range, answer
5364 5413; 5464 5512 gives 1.01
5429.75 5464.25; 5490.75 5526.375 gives 1.03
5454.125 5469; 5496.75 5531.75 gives 1.05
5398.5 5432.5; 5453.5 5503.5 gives 1.02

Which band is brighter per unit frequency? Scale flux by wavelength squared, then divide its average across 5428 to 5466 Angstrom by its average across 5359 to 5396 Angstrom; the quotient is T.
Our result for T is 1.02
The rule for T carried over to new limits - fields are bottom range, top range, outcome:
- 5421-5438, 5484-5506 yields 1.08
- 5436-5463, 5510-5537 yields 1.04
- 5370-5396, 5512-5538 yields 1.07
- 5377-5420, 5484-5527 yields 1.06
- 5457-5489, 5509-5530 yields 1.05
